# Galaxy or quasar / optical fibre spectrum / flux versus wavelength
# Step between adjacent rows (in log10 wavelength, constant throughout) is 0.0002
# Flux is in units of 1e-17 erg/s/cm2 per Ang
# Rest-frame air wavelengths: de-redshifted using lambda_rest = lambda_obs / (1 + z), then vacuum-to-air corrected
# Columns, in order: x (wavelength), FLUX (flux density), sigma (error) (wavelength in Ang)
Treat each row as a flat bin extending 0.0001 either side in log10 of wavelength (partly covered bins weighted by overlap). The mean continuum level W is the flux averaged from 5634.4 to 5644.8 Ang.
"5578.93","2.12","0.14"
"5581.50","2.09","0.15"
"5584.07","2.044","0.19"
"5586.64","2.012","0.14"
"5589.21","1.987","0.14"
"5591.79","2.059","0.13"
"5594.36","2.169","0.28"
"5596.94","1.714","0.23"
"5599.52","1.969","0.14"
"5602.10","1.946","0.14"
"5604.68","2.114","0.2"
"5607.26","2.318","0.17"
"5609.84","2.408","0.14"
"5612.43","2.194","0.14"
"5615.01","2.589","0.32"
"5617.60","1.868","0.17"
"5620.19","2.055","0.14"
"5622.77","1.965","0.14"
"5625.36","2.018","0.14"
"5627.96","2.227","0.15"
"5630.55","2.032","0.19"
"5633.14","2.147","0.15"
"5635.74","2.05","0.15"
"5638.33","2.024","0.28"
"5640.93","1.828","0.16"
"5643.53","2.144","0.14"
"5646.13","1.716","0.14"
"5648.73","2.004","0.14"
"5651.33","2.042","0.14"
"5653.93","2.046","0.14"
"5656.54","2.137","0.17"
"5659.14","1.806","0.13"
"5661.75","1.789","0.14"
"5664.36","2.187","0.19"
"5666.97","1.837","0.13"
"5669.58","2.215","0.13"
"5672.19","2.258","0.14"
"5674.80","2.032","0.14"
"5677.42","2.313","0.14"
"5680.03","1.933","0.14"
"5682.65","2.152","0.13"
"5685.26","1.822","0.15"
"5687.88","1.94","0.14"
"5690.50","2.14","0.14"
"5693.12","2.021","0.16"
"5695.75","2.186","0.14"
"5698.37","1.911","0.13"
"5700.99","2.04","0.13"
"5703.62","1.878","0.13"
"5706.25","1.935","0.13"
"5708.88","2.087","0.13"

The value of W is 2.01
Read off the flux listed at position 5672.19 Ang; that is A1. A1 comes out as 2.258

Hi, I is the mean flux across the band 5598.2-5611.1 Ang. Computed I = 2.15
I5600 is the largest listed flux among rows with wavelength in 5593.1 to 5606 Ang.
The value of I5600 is 2.169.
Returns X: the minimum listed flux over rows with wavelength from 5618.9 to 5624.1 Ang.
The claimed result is 1.965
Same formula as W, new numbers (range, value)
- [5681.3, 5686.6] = 1.99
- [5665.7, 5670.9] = 2.03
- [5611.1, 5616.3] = 2.39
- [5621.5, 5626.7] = 1.99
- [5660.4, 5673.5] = 2.06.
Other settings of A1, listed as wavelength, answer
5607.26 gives 2.318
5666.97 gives 1.837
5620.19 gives 2.055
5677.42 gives 2.313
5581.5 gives 2.09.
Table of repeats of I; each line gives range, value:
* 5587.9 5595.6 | 2.07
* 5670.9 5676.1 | 2.15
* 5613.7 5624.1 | 2.12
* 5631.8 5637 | 2.1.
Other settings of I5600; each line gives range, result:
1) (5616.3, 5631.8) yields 2.227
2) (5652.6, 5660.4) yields 2.137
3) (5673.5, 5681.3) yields 2.313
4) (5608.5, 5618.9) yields 2.589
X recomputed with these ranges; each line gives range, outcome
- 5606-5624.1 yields 1.868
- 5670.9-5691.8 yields 1.822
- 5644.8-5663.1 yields 1.716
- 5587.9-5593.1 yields 1.987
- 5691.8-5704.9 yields 1.878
